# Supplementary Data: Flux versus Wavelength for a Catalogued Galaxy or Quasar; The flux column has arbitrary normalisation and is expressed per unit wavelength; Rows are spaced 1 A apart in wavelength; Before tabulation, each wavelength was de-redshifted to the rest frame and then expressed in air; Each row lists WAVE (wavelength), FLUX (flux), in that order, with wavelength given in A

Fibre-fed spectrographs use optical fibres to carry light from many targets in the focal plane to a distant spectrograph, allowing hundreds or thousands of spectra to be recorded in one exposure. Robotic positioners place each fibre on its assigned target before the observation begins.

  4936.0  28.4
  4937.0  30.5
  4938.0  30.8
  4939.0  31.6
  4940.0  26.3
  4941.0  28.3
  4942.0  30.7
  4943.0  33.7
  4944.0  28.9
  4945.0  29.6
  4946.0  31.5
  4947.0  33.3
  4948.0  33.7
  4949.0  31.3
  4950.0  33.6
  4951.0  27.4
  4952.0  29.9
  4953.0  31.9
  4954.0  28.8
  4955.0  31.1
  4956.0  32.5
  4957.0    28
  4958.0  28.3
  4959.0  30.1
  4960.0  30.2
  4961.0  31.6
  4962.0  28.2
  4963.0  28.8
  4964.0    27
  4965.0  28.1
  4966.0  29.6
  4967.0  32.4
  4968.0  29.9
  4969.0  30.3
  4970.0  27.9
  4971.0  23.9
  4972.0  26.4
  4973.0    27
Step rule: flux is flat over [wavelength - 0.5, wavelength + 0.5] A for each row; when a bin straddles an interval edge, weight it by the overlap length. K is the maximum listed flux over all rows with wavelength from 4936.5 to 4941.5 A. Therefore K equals 31.6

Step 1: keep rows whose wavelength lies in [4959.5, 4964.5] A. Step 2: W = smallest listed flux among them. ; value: 27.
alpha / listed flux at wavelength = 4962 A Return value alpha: 28.2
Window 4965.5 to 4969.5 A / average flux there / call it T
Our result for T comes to 30.6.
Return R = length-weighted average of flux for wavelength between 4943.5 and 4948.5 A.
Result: 31.4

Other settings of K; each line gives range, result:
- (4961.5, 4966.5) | 29.6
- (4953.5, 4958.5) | 32.5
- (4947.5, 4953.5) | 33.7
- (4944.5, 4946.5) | 31.5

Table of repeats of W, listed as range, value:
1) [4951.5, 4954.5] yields 28.8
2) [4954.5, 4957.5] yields 28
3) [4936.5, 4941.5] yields 26.3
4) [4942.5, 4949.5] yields 28.9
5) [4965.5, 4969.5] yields 29.6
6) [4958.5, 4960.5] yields 30.1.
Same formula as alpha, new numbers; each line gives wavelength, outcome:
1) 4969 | 30.3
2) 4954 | 28.8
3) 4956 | 32.5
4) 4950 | 33.6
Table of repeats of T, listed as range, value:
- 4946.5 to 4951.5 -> 31.9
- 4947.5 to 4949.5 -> 32.5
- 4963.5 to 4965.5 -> 27.6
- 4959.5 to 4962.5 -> 30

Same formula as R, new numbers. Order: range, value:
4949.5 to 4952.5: 30.3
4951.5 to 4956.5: 30.8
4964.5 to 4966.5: 28.9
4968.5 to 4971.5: 27.4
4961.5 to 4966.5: 28.3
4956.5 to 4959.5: 28.8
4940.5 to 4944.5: 30.4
